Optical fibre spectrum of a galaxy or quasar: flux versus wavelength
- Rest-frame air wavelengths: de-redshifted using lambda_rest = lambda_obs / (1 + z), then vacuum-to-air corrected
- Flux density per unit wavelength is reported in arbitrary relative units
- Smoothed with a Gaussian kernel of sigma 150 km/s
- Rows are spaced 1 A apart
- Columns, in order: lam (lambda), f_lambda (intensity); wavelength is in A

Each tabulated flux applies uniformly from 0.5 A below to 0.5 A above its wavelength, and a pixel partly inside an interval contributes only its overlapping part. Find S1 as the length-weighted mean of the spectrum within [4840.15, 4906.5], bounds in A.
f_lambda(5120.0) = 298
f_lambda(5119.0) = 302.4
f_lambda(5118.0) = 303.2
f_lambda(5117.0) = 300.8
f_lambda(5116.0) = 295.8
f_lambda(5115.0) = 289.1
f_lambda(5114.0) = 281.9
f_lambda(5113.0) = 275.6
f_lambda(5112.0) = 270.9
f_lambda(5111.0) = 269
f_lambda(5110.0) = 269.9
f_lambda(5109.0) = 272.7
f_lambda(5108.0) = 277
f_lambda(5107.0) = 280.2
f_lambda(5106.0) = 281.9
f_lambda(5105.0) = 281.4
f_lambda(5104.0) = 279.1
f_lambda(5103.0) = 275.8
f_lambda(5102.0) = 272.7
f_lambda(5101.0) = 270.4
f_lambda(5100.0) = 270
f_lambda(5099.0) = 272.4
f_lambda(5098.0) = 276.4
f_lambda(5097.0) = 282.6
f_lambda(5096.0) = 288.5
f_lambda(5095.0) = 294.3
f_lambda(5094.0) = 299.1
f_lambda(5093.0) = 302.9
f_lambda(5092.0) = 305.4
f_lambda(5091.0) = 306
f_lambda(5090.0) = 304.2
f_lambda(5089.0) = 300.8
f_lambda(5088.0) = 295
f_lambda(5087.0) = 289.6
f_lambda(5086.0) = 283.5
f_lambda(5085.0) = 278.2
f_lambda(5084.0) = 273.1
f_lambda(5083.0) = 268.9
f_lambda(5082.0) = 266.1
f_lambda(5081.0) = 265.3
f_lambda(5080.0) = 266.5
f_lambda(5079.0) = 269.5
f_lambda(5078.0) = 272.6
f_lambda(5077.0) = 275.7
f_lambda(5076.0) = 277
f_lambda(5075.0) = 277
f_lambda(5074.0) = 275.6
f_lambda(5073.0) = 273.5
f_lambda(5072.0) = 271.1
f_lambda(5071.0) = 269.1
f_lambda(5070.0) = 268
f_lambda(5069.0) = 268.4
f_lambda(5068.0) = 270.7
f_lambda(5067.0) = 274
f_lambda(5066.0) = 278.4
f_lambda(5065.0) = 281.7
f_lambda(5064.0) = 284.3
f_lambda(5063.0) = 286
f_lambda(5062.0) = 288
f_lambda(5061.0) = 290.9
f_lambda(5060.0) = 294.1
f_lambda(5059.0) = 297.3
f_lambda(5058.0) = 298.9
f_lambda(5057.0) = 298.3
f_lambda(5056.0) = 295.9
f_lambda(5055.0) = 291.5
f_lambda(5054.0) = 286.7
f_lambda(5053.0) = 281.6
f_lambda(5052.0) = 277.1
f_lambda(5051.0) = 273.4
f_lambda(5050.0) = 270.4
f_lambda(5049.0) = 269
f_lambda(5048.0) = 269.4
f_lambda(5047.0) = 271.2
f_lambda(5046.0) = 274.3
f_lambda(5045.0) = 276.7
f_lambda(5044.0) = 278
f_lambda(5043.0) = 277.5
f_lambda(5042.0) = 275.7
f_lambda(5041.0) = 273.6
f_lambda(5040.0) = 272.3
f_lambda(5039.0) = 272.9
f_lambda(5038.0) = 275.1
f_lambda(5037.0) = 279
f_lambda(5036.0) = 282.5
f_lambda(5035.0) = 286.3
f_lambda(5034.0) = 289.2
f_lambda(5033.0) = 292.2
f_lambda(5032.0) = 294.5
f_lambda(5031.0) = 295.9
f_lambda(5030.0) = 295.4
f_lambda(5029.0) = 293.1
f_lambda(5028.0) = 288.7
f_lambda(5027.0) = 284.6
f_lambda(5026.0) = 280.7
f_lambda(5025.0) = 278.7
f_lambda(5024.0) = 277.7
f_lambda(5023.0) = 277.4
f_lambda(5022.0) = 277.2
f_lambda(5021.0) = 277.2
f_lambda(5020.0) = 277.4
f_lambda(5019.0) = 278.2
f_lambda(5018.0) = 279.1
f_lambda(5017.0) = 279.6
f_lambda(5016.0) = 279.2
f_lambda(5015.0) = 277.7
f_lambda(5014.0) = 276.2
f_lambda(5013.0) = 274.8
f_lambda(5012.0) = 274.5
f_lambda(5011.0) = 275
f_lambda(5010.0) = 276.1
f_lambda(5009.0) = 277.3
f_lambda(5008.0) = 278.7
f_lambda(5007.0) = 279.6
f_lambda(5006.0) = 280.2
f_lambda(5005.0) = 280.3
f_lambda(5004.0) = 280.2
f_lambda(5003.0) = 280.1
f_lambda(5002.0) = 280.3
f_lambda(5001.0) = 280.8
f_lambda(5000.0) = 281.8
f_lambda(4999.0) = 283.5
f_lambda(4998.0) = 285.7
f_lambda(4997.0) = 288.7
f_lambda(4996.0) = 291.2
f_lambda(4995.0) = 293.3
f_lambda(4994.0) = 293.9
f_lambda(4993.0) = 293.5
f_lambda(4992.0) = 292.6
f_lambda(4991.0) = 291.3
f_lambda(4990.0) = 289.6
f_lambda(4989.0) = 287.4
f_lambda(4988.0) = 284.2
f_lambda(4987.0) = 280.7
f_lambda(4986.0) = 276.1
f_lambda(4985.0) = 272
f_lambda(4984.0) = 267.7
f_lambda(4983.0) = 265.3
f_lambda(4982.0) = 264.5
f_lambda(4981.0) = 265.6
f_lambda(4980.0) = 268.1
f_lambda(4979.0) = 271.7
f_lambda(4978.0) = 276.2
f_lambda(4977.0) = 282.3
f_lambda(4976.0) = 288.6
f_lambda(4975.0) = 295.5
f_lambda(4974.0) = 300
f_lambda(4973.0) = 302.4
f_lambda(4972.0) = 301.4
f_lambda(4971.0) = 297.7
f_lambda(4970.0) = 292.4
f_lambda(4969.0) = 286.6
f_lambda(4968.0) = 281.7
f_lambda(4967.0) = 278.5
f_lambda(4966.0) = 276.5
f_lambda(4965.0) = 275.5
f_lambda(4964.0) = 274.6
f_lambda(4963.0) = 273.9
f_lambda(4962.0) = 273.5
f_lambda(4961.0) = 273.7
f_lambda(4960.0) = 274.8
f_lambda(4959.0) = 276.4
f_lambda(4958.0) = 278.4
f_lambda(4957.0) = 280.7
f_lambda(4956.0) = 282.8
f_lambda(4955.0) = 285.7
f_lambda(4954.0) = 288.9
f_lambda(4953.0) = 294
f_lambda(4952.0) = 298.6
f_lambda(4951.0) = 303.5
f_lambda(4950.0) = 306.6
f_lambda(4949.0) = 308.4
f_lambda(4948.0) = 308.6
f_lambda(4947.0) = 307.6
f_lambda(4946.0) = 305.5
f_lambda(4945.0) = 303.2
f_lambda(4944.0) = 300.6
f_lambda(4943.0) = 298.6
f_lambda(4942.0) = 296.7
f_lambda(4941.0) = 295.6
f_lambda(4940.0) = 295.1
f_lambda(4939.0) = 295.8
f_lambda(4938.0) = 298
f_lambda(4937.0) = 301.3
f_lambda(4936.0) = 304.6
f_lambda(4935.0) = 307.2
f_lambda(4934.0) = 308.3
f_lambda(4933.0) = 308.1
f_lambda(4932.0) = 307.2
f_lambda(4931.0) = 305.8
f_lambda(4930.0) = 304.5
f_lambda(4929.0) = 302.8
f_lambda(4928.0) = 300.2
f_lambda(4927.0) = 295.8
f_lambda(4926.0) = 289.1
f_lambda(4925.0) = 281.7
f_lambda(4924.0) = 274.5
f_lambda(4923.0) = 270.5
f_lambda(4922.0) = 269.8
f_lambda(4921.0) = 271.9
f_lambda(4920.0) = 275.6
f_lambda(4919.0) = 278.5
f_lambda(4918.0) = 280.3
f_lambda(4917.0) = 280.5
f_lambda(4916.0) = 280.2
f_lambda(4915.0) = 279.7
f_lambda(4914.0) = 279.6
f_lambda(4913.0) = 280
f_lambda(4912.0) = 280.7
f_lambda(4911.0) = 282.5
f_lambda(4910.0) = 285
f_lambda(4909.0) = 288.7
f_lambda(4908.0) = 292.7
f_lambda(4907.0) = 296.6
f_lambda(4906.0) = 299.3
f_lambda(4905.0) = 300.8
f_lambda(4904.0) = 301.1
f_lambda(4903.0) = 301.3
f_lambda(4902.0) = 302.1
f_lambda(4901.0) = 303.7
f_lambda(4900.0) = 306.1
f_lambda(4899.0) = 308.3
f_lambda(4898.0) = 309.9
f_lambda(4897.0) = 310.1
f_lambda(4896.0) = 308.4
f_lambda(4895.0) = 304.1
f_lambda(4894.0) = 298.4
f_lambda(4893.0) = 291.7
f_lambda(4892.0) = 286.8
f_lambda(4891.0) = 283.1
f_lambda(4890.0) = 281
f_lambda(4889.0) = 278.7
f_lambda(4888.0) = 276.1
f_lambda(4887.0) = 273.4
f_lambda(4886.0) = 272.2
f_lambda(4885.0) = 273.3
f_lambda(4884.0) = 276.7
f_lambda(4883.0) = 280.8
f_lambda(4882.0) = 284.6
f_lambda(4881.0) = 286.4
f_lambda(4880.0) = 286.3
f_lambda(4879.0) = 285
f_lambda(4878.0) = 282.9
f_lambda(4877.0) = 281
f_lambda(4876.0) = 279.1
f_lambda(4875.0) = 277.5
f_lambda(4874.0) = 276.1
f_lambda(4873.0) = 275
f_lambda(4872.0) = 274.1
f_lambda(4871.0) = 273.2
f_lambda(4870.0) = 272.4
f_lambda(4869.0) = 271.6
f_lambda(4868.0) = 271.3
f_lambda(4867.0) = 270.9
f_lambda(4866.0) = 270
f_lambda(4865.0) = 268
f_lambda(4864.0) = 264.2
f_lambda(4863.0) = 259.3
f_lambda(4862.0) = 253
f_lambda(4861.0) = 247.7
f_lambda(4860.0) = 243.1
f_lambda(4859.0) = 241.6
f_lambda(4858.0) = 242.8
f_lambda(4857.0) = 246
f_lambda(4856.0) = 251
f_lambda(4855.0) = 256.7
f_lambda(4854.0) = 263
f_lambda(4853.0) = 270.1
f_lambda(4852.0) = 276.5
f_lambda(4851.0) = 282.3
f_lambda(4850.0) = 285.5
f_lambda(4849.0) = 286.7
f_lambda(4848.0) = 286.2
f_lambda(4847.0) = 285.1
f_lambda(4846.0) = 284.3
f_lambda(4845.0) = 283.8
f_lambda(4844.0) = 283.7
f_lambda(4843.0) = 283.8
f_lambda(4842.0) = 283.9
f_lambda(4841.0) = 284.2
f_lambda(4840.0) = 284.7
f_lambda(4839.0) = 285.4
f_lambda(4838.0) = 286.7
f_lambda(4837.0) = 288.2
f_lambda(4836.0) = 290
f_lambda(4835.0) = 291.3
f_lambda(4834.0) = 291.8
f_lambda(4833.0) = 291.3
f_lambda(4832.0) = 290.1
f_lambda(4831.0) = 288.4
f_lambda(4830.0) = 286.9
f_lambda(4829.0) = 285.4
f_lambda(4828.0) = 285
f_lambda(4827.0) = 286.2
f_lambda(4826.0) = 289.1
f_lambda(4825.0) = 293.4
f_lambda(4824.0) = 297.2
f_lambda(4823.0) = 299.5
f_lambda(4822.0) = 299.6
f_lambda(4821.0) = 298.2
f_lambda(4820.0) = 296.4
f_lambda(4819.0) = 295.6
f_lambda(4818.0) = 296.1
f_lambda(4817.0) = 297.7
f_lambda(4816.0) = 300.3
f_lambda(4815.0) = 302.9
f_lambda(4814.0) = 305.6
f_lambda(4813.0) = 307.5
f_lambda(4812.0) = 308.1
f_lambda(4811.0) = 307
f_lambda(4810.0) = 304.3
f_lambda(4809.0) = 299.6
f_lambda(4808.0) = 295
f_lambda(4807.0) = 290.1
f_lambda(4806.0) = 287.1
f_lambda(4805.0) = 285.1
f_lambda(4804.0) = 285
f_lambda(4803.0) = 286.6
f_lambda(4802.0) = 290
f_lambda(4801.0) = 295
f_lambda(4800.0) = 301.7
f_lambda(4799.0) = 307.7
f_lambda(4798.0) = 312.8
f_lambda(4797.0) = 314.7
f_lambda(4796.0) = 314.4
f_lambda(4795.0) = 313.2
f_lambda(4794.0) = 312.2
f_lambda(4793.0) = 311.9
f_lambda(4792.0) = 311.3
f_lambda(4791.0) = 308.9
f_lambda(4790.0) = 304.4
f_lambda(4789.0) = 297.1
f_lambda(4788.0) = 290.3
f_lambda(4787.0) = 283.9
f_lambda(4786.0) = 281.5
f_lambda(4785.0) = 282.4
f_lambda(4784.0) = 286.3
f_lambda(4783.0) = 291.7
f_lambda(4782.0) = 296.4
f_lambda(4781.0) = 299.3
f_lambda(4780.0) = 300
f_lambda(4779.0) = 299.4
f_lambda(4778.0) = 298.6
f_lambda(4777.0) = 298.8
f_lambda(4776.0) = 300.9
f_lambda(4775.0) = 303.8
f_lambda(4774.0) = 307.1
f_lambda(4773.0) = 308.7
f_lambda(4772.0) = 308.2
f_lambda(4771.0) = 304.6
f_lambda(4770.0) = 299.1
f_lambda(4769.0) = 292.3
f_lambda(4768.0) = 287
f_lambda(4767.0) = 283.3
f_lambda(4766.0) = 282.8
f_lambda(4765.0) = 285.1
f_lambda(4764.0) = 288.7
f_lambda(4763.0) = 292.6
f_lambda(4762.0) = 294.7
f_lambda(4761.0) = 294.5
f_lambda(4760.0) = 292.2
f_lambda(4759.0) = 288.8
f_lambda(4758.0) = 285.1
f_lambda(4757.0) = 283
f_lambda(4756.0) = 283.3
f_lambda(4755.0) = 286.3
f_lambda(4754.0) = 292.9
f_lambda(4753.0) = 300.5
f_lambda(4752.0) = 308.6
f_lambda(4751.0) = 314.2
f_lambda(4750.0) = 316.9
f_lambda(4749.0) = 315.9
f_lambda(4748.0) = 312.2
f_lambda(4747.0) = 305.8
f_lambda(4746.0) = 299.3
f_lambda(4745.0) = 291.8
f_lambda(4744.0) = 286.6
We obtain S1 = 280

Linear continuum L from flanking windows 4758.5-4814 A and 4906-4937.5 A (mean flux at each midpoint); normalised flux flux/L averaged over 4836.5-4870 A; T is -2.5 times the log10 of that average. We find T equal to 0.09 mag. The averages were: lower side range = 298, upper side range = 289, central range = 271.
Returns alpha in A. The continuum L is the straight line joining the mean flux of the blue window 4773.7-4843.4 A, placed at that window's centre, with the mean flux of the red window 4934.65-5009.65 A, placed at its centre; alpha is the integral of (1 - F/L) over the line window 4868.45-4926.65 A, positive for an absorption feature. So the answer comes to 1.2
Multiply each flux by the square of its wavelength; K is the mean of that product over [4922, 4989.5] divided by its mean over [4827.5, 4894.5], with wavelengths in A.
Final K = 1.1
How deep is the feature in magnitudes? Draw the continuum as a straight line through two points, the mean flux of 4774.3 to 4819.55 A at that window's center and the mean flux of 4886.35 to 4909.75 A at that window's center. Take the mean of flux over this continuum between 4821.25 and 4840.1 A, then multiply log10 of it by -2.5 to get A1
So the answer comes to 0.029 mag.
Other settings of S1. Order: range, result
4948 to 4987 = 283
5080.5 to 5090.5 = 282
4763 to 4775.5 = 296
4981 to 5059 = 281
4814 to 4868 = 280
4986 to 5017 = 283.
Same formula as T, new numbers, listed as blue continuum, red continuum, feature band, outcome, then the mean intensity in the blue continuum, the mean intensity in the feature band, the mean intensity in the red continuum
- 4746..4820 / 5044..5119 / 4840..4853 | 0.04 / 298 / 283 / 281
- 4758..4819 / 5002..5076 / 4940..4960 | -0.03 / 298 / 295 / 280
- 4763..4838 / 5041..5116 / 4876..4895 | 0.03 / 297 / 283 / 280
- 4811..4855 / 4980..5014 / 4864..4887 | 0.04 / 290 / 276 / 281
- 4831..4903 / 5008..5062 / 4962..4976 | -0.02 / 280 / 287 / 281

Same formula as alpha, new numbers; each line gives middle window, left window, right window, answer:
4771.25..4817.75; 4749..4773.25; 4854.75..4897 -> -1.8 A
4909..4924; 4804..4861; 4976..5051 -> 0.2 A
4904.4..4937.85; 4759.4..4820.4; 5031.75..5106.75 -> 0.0 A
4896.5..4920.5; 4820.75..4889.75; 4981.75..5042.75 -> -1.1 A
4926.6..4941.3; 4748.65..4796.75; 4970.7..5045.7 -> -0.8 A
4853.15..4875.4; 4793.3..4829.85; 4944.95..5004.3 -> 2.4 A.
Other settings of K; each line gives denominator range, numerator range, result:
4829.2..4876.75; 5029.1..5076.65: 1.11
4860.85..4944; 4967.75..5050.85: 1.02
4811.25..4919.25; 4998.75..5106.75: 1.07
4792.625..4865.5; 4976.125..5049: 1.05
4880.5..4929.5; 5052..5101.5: 1.05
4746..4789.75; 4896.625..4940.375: 1.05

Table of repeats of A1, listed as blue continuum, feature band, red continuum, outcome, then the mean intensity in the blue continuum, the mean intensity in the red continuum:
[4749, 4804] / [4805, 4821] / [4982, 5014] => -0.015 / 298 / 281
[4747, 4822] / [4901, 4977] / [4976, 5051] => -0.019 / 298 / 280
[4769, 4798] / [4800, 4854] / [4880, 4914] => 0.024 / 301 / 291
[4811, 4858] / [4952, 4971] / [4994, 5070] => 0.008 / 287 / 282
